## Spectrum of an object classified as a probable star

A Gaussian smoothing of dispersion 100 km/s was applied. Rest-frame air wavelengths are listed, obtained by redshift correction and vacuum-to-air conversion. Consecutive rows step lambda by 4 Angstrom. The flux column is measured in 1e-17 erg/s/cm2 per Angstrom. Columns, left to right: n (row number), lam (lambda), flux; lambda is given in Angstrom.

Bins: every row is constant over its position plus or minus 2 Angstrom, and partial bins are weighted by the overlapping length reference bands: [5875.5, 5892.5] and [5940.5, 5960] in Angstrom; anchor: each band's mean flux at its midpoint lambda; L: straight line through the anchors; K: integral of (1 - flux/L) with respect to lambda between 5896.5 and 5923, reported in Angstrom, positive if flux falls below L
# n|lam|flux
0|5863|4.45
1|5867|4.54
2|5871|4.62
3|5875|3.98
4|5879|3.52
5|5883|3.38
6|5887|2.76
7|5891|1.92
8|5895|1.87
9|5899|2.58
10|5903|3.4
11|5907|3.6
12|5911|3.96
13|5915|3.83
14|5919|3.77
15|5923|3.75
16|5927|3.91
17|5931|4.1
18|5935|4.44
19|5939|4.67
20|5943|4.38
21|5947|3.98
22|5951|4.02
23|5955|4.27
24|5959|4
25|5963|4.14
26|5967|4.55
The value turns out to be -0.3 Angstrom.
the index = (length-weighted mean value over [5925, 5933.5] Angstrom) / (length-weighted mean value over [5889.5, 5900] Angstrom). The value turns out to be 1.9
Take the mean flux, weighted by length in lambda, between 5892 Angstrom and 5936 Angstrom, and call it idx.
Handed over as 3.51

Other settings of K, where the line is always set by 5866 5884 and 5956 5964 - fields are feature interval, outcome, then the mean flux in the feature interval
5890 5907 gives 6.0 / 2.61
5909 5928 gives 1.0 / 3.84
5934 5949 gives -1.1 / 4.36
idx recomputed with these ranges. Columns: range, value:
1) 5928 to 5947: 4.33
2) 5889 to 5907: 2.57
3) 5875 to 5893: 3.02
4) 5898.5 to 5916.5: 3.54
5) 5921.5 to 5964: 4.16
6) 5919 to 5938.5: 4.07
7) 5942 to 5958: 4.14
